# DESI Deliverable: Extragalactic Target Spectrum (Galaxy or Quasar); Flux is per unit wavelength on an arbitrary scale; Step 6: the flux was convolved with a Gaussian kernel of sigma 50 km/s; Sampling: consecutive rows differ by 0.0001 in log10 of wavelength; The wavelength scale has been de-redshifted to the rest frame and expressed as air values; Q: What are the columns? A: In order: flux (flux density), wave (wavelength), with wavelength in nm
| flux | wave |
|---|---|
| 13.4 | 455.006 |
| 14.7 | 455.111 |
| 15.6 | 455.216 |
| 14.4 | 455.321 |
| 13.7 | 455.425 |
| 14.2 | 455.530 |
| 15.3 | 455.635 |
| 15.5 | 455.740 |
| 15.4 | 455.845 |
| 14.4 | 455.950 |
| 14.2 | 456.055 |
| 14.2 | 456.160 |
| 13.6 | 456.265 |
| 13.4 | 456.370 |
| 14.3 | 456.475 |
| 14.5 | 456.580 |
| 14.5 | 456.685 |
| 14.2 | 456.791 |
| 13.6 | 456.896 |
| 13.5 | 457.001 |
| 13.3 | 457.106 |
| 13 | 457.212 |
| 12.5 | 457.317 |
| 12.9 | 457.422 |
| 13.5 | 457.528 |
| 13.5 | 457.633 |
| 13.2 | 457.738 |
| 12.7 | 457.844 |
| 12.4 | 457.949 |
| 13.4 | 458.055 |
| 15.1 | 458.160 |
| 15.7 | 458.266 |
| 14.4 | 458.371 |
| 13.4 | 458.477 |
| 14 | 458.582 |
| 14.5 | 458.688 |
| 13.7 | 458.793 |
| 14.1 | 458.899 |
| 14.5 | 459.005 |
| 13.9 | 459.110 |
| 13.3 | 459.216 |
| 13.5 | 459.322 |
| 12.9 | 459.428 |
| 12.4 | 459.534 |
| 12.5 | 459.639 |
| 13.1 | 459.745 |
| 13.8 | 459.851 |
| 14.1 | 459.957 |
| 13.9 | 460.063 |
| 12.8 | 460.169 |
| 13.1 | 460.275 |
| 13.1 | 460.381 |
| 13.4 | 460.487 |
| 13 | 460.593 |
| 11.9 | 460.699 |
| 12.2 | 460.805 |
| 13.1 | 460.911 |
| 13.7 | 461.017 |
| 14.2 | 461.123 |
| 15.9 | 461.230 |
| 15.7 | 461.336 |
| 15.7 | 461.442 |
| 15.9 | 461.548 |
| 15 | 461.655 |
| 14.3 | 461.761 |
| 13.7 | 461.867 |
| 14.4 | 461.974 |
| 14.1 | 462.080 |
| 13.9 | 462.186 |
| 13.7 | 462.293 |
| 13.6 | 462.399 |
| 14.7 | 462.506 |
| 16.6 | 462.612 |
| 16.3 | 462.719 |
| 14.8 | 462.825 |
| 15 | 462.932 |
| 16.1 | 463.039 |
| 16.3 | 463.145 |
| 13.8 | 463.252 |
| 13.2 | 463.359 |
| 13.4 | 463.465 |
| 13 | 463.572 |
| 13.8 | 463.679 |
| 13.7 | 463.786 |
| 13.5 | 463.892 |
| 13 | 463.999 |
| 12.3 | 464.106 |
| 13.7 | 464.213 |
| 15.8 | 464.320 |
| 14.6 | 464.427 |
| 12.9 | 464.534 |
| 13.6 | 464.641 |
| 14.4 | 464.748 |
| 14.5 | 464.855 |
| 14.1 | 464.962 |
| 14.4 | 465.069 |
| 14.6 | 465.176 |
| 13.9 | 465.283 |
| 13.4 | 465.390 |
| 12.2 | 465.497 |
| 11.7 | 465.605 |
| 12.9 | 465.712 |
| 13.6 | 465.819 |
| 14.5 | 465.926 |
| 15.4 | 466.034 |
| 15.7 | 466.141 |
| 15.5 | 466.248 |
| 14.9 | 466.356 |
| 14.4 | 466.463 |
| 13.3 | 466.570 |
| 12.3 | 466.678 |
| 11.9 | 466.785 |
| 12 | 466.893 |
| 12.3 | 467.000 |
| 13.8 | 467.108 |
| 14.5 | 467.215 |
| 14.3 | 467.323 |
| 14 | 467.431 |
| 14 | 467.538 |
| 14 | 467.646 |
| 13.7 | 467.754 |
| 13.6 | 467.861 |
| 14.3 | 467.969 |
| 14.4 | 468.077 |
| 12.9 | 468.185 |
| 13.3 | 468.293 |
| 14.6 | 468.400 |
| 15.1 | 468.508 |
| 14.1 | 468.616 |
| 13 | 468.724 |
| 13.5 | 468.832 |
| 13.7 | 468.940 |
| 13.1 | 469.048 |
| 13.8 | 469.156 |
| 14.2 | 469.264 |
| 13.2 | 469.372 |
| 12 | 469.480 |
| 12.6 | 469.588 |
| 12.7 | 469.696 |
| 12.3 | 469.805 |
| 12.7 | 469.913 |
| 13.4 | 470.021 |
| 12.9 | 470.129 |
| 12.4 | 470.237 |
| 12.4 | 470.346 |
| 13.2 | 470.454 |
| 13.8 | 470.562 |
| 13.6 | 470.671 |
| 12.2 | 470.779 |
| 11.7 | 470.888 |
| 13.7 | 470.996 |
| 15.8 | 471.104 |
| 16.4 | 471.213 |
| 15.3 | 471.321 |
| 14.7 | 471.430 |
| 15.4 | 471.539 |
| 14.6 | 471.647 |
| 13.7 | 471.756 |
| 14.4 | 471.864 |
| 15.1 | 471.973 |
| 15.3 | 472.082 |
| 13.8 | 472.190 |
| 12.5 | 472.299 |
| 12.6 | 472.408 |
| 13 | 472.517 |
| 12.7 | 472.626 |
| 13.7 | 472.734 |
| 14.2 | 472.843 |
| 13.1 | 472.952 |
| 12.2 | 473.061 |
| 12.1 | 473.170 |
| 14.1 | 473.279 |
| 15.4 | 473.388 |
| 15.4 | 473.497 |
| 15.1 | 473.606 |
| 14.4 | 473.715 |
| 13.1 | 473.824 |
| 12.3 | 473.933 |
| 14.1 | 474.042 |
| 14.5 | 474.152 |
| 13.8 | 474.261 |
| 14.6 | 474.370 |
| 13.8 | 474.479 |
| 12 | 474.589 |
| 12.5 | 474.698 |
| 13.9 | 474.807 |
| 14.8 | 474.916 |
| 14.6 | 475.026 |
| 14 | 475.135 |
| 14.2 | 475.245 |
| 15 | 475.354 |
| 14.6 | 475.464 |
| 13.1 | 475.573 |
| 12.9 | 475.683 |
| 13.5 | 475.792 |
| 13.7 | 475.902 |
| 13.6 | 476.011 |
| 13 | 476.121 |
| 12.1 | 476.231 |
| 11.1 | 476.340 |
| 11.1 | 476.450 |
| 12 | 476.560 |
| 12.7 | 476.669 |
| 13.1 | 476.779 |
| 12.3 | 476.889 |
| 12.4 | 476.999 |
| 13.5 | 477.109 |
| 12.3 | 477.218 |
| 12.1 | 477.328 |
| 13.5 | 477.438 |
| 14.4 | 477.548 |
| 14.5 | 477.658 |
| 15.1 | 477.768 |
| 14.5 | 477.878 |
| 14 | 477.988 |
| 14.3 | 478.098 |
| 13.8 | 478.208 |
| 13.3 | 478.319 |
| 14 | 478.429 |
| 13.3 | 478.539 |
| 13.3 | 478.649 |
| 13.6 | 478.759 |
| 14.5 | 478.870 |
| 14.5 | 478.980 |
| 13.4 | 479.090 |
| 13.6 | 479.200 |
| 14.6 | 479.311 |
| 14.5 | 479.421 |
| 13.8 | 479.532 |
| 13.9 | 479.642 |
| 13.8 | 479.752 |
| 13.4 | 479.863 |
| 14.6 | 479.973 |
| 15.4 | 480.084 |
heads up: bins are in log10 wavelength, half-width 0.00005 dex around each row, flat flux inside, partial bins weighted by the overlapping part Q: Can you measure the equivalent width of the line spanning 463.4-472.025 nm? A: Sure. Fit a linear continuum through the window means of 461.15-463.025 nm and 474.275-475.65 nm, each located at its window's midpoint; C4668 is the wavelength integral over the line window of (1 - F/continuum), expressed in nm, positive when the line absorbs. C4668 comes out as 0.45 nm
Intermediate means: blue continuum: 14.9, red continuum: 13.9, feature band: 13.7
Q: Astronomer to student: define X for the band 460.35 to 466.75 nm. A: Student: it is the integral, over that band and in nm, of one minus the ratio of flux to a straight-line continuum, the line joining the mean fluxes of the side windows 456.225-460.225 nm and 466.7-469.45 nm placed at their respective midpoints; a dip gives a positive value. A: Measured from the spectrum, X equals -0.23 nm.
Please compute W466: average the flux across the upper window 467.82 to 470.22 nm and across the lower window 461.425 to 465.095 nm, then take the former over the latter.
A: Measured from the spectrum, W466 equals 0.94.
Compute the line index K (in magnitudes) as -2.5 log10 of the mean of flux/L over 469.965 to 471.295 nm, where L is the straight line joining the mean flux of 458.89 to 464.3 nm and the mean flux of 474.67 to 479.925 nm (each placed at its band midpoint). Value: 0.02 mag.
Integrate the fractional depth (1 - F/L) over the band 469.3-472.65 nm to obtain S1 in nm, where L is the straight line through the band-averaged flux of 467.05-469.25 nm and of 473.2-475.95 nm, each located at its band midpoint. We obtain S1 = 0.09 nm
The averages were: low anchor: 13.9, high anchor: 14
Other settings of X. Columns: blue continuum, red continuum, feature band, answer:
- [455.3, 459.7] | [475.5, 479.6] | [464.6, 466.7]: -0.052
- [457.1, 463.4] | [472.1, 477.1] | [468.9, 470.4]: 0.071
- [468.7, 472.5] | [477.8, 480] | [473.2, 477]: 0.073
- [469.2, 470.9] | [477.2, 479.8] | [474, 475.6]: -0.065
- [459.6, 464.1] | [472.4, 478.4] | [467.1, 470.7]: 0.070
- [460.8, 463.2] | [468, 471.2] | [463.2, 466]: 0.127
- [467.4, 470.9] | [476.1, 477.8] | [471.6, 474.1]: -0.131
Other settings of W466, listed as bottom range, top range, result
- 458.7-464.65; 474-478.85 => 0.96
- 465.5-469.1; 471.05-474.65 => 1.02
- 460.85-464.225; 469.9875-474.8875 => 0.96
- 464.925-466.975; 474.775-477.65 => 0.97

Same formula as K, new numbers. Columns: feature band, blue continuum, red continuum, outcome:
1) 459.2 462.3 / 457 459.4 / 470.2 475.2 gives -0.01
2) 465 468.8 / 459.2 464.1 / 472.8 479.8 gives 0.00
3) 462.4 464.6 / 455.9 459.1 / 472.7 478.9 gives -0.04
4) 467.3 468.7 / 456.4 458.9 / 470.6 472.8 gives 0.00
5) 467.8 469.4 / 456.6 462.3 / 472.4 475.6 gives 0.00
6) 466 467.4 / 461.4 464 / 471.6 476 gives 0.03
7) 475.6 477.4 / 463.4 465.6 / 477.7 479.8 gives 0.11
